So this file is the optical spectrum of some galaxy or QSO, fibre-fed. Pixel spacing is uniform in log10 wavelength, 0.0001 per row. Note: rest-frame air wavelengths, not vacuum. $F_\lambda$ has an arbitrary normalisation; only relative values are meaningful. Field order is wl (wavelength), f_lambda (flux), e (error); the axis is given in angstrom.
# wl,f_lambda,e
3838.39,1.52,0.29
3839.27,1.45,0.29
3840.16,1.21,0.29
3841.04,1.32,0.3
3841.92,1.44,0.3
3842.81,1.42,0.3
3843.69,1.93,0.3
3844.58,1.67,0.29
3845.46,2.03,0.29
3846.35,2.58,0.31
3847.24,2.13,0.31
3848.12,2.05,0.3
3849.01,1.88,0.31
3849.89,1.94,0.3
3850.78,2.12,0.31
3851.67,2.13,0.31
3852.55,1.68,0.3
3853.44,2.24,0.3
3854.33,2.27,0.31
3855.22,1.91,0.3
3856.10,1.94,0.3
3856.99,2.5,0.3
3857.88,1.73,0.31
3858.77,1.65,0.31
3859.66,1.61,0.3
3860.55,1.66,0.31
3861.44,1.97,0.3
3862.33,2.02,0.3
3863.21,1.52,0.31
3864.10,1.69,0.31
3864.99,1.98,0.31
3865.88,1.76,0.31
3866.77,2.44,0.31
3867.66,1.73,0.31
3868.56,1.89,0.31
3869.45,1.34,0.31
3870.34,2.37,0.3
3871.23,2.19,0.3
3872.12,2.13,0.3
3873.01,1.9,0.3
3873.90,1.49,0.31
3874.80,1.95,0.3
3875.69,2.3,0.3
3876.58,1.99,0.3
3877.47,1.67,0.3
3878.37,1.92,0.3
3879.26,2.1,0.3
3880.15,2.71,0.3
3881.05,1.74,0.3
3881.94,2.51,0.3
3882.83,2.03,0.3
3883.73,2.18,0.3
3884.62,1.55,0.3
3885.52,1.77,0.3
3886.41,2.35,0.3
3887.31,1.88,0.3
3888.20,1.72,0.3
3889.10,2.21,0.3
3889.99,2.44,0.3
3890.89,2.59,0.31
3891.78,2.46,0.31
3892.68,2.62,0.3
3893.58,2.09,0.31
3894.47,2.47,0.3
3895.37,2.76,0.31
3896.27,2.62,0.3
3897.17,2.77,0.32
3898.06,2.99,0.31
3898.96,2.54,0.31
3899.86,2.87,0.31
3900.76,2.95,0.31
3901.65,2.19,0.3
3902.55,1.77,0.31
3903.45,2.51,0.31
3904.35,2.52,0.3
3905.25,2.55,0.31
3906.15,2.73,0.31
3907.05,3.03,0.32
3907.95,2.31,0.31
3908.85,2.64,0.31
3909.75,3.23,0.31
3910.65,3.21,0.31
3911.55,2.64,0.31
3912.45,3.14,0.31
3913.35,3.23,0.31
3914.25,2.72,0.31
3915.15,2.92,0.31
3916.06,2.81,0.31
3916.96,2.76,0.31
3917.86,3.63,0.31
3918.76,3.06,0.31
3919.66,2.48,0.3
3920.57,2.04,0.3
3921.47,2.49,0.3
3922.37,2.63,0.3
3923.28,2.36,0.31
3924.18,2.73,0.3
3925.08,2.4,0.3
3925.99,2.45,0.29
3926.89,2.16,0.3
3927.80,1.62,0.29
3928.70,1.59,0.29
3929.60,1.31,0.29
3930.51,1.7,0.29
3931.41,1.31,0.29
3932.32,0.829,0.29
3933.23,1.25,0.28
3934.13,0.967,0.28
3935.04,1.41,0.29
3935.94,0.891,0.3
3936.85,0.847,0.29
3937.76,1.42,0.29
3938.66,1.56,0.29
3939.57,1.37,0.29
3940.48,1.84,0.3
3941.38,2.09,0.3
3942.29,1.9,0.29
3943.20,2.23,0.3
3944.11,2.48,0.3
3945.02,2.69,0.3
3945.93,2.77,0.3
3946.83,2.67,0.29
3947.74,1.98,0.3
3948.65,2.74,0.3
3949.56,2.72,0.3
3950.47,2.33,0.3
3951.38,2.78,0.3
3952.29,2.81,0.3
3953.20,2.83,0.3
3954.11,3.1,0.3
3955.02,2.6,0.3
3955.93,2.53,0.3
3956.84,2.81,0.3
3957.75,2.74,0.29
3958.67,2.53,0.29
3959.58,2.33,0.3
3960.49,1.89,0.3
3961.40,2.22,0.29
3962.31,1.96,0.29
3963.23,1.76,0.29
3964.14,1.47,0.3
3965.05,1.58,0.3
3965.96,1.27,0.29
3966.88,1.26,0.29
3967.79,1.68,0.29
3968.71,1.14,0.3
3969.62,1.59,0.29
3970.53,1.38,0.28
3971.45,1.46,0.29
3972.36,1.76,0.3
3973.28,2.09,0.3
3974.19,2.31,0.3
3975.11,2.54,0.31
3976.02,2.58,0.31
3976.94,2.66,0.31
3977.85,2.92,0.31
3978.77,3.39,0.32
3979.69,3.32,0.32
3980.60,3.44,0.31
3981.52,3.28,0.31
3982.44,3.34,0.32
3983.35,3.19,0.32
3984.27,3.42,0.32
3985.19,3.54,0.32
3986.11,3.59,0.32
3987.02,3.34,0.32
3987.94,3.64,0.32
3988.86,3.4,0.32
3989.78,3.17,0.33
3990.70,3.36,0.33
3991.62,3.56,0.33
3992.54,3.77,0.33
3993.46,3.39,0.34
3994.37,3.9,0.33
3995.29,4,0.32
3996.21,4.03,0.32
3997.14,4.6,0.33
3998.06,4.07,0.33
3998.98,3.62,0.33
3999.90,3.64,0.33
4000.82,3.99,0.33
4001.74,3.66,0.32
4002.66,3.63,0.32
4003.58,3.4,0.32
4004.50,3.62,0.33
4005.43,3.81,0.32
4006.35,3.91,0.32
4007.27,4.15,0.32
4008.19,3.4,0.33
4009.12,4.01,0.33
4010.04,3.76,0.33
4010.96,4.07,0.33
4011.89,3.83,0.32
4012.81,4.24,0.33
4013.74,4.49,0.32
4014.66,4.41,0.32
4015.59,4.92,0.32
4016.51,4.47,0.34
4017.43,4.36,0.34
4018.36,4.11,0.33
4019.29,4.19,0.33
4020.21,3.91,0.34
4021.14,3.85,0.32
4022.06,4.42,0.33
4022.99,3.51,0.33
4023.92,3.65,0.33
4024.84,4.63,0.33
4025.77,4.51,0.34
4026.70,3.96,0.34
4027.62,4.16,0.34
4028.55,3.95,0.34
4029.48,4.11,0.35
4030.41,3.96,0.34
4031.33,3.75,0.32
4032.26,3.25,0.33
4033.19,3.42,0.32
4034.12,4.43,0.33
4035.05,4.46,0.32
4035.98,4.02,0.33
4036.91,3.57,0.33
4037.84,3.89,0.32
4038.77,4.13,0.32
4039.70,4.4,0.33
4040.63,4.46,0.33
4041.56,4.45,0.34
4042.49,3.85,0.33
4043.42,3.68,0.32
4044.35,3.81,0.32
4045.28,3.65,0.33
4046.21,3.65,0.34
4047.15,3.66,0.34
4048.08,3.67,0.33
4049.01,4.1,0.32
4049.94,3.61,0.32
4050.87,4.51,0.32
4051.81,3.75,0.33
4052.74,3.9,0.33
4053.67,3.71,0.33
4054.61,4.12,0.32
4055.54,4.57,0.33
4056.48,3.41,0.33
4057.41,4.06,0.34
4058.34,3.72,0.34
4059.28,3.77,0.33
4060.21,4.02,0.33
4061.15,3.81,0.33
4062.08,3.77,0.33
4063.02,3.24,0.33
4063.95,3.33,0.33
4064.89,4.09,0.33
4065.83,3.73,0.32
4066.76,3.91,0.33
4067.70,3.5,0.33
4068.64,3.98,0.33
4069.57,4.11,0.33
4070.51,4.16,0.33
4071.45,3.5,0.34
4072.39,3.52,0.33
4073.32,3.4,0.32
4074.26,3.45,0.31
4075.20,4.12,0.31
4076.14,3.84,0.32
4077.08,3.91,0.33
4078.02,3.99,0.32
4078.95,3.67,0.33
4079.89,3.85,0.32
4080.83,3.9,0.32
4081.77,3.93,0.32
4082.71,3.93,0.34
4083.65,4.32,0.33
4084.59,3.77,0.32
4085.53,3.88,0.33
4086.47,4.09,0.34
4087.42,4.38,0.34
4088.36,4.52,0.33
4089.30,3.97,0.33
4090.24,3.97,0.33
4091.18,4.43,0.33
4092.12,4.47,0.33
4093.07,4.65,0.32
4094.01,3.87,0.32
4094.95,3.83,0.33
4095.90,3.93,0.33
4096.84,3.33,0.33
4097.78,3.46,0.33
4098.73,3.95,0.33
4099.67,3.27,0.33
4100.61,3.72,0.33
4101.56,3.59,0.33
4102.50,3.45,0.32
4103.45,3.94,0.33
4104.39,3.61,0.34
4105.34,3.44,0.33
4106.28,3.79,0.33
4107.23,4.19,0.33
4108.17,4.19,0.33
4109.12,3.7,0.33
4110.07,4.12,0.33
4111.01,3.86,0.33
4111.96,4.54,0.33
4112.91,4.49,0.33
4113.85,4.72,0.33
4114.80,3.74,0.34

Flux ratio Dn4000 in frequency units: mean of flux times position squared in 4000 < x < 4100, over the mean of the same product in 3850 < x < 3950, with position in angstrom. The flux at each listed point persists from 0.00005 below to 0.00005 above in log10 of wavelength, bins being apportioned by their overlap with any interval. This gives 1.95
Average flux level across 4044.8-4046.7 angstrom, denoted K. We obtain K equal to 3.64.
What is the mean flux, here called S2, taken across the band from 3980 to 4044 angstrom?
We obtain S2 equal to 3.89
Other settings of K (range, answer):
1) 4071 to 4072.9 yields 3.52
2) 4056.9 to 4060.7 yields 3.89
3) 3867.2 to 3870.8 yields 1.83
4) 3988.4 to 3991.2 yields 3.31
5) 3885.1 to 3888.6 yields 1.94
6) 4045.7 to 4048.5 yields 3.65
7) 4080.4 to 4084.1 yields 4.02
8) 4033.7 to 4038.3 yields 4.07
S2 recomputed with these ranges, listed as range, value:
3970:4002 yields 3.23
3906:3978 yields 2.21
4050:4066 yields 3.85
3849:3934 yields 2.22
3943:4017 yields 3.03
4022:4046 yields 3.99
